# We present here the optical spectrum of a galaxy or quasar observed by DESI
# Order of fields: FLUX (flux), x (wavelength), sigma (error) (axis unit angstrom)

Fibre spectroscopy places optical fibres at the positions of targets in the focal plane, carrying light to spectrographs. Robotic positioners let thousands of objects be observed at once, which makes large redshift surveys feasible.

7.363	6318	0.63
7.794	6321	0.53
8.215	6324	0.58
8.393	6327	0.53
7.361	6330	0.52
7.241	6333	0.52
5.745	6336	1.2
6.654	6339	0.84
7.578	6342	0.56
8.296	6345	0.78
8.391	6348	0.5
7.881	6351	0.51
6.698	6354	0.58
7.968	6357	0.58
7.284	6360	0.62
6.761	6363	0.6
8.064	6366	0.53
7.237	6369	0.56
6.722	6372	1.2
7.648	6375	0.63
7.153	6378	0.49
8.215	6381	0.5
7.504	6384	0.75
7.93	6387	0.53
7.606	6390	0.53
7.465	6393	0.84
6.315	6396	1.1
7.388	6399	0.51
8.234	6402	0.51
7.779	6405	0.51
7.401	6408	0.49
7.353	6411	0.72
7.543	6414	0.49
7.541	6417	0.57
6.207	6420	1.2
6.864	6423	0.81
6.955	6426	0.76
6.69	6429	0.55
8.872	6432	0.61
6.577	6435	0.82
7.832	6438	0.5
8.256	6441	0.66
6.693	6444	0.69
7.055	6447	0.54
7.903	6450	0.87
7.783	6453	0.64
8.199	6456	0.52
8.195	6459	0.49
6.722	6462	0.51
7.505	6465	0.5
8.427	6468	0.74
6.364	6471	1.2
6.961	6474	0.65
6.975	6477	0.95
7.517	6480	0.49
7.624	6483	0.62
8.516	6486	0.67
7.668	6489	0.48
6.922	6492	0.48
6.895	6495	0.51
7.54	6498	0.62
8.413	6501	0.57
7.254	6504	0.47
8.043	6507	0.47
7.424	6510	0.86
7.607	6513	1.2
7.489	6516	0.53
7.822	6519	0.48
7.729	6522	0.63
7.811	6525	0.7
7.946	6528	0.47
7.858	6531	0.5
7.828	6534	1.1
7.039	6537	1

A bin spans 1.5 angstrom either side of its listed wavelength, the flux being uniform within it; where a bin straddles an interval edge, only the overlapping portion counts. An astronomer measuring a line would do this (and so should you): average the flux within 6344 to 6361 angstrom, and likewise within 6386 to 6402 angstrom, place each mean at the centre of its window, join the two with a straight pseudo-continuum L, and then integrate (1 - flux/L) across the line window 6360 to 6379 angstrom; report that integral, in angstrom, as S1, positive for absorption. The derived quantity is 0.9 angstrom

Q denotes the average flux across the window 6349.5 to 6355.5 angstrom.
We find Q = 7.29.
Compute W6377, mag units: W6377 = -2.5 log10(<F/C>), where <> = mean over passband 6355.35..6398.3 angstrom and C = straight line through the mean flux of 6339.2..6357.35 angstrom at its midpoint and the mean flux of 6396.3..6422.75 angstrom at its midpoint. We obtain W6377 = 0.02 mag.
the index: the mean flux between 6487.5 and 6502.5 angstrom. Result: 7.49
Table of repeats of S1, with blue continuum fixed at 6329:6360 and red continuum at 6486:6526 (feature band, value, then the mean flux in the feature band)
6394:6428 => 1.1 angstrom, 7.23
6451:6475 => 0.0 angstrom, 7.54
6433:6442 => -0.1 angstrom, 7.59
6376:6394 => -0.5 angstrom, 7.65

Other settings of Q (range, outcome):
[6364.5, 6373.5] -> 7.34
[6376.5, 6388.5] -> 7.7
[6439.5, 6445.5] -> 7.47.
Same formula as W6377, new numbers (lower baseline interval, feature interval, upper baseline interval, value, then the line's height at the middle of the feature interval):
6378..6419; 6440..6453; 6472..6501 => 0.00 mag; 7.48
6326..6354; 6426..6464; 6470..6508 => -0.01 mag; 7.44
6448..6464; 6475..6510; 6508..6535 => 0.02 mag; 7.73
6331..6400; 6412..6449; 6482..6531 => 0.04 mag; 7.52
